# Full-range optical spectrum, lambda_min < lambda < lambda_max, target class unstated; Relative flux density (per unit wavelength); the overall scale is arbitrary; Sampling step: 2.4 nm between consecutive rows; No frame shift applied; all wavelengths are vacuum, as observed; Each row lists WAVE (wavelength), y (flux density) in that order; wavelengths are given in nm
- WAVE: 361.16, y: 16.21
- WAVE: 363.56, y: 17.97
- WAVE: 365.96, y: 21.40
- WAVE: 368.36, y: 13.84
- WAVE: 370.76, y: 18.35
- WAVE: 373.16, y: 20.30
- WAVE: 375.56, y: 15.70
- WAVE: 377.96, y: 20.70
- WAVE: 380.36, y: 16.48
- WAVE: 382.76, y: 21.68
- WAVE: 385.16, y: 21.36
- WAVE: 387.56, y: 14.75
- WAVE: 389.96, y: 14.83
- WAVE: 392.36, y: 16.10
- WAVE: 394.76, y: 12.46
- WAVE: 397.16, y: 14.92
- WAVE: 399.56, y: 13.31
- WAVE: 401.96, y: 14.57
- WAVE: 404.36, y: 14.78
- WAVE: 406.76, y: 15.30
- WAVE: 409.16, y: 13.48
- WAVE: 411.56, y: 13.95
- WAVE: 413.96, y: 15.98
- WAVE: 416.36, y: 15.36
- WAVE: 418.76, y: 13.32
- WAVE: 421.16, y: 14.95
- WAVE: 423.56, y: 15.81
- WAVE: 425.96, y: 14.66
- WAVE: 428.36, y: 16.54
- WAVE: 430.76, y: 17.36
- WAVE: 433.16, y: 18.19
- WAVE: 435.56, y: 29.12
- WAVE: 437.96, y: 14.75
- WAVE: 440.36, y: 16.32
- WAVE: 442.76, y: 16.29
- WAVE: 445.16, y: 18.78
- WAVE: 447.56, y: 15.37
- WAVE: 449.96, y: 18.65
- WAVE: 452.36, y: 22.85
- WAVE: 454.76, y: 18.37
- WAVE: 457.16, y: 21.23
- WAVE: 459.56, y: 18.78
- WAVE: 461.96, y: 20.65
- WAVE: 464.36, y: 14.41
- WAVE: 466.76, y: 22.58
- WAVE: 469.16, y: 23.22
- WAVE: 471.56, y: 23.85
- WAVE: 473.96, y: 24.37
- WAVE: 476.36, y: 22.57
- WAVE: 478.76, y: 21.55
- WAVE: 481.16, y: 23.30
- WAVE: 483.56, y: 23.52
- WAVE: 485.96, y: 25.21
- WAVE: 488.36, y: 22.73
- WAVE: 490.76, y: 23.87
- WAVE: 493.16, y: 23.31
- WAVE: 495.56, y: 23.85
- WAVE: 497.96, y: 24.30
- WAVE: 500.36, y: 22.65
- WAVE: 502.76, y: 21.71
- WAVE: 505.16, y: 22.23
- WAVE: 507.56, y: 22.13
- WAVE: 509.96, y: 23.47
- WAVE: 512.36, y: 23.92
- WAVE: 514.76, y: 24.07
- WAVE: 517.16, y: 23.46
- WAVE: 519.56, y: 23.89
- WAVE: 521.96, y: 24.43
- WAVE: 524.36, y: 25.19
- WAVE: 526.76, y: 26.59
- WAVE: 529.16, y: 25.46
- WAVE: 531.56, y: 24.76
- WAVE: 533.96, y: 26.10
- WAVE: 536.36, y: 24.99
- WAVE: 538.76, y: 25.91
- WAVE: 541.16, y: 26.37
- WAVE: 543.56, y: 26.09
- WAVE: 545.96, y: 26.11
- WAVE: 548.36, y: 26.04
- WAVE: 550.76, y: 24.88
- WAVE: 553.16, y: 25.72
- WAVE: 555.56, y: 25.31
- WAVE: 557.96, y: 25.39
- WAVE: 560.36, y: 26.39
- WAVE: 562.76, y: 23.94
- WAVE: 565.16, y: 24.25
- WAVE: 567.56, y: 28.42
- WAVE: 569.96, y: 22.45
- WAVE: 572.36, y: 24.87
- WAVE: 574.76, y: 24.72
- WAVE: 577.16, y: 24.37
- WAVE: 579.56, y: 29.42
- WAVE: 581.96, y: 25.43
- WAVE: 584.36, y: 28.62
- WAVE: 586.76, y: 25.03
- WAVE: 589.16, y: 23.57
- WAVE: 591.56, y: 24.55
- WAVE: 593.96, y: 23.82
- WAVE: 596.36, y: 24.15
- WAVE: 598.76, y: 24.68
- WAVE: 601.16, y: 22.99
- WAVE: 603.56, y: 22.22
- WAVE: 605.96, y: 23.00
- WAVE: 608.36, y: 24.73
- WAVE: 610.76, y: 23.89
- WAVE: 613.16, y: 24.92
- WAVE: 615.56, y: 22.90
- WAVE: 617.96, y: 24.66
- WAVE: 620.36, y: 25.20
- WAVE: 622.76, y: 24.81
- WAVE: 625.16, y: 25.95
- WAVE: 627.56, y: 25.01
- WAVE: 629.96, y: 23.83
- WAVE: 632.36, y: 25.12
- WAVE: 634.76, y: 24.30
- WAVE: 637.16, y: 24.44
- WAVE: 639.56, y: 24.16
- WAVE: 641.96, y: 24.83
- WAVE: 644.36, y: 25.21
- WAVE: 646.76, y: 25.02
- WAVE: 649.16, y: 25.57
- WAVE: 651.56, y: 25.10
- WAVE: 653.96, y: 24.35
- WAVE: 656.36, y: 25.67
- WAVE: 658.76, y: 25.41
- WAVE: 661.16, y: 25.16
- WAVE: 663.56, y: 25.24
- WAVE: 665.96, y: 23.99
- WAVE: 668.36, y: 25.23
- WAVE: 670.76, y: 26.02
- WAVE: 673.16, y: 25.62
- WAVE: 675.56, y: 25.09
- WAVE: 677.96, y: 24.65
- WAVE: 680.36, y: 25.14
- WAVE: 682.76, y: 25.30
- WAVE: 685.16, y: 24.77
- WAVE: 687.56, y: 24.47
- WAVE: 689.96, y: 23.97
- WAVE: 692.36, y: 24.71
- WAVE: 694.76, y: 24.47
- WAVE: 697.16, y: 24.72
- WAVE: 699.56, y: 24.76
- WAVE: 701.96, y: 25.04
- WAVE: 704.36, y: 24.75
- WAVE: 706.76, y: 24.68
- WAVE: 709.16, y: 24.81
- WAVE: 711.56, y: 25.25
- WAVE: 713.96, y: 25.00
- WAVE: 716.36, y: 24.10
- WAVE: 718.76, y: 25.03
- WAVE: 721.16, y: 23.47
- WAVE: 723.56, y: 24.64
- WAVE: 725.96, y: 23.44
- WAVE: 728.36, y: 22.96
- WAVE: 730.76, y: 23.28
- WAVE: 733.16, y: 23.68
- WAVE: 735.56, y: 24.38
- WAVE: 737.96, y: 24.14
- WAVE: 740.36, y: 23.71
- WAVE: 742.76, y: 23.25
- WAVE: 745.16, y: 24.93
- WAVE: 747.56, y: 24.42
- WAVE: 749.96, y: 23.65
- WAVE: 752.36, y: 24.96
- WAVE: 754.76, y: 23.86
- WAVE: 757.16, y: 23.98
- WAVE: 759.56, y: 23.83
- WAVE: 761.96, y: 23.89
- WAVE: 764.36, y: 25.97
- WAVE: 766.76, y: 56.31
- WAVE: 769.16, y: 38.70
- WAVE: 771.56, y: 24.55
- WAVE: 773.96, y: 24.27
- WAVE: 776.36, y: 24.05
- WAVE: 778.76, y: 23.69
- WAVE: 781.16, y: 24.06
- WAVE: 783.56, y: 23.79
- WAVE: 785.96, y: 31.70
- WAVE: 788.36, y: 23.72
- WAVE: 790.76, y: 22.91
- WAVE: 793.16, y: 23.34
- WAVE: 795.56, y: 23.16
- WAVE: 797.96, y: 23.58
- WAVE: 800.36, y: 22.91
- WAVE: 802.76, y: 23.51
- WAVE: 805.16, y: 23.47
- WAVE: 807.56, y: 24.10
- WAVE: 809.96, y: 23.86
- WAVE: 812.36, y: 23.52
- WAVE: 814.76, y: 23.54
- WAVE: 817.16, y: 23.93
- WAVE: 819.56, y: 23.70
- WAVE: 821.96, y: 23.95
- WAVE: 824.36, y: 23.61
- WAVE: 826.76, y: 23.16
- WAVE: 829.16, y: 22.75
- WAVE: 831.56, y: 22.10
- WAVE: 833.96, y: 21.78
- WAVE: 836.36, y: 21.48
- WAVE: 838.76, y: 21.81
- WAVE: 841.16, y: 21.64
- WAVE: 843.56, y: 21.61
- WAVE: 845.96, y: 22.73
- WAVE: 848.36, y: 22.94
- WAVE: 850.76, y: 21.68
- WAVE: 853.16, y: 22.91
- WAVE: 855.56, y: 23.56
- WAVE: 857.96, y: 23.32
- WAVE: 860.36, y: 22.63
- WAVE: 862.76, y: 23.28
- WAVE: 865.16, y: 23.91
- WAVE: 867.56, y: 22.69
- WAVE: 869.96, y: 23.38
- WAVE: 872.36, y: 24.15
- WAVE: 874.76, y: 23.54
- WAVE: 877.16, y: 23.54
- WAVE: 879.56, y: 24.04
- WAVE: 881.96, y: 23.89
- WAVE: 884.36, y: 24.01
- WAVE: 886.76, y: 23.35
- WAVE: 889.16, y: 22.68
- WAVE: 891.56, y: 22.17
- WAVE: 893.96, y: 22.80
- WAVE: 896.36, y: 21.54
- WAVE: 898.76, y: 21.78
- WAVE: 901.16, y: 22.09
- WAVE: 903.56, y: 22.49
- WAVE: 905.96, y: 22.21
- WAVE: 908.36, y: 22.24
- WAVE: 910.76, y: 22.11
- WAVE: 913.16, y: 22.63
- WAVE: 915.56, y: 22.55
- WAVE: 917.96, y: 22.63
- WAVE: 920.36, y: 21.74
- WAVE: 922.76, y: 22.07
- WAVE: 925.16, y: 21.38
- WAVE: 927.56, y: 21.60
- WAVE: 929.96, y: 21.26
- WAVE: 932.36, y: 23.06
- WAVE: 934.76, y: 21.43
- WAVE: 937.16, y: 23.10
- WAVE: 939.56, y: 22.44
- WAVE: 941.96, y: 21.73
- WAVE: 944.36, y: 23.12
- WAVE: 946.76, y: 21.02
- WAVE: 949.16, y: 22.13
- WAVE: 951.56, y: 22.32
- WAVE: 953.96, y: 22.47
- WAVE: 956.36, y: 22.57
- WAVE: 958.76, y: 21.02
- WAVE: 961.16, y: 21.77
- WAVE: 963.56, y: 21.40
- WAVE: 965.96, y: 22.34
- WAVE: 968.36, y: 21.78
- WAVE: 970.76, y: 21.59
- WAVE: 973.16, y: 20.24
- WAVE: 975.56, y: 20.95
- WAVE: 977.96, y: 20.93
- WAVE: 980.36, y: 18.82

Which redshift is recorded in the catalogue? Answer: 0.17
